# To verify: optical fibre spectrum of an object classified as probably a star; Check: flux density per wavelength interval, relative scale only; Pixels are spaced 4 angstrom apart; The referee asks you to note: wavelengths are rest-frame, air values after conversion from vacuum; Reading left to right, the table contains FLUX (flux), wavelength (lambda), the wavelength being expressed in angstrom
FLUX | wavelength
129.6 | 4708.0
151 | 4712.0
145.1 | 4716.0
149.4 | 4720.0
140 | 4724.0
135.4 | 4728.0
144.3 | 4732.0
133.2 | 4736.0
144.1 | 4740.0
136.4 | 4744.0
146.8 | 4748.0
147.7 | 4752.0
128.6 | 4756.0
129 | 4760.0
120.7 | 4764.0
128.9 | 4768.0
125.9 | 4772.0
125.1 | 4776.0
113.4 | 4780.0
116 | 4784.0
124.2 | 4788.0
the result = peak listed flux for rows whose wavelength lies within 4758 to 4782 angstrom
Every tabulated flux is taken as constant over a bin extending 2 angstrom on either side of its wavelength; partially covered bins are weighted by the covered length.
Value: 129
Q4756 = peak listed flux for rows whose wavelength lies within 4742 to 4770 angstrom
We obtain 147.7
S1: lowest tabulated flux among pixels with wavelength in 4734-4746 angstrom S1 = 133.2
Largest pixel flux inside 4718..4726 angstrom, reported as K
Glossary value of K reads 149.4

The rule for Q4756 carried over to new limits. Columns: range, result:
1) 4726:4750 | 146.8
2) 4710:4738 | 151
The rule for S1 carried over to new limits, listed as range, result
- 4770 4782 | 113.4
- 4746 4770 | 120.7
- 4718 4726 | 140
